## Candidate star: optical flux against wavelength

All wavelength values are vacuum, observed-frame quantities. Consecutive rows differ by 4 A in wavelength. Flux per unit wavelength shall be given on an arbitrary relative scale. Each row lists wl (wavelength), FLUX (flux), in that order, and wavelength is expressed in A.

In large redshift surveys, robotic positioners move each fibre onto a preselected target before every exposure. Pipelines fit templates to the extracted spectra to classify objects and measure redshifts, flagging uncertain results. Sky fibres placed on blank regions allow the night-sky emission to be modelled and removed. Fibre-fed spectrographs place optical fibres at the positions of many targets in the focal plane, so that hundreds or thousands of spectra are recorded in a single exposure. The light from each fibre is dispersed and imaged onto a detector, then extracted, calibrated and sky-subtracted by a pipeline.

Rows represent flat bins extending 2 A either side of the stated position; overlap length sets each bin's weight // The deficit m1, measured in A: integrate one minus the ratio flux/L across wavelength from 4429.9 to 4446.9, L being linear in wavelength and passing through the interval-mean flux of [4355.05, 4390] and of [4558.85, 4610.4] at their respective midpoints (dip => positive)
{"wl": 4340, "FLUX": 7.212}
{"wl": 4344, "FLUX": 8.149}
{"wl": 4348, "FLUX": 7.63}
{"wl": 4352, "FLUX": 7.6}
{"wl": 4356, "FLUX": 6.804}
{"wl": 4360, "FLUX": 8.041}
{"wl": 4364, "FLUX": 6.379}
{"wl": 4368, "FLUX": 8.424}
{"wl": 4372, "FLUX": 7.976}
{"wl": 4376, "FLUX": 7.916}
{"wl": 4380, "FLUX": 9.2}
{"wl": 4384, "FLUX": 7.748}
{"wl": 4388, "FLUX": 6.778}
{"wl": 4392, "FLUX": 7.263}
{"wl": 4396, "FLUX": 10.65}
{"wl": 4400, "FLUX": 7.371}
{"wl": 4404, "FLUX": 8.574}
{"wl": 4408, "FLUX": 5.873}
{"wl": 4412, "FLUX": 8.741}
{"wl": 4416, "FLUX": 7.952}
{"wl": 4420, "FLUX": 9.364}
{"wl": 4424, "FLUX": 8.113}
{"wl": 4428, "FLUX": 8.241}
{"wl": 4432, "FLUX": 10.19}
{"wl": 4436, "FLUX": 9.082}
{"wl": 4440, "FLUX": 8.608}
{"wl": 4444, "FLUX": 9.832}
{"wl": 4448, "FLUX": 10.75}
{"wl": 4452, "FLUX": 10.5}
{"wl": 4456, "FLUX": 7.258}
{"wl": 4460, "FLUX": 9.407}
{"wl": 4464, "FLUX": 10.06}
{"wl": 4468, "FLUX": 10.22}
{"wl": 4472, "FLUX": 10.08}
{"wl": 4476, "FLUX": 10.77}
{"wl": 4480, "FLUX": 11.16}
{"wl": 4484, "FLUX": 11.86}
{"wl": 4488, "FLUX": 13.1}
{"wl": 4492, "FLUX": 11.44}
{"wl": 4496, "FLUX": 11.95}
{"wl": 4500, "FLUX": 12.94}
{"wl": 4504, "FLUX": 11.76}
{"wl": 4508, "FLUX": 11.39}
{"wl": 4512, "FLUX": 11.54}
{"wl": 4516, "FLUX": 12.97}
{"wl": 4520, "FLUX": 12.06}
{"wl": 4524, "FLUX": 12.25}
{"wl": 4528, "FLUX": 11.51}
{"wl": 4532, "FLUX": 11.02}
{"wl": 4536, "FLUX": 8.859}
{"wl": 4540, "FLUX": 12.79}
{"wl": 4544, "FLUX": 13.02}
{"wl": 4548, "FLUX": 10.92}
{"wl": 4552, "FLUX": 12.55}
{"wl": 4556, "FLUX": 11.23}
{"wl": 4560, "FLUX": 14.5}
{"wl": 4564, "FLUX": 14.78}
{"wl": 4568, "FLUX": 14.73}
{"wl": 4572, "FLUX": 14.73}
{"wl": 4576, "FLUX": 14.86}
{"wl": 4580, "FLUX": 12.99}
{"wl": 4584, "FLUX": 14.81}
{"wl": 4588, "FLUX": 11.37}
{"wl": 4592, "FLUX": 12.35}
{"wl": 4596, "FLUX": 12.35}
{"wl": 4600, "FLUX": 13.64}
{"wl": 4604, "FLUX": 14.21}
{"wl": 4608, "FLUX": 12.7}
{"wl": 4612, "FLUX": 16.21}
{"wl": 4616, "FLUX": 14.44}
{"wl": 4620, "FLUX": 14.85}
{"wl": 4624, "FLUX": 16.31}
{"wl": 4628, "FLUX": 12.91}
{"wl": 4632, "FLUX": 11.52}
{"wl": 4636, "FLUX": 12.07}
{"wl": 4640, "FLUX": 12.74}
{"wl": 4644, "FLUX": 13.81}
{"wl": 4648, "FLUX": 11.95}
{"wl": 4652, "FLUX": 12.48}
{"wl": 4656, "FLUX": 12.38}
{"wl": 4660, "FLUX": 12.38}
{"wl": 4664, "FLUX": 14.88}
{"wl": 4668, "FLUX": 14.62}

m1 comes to 0.2 A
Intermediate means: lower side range 7.72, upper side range 13.7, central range 9.49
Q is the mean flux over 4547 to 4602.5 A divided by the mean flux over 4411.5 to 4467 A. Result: 1.45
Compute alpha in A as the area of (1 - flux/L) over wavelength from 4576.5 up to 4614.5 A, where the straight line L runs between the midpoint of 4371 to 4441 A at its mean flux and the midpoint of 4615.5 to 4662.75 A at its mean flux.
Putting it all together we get -3.84 A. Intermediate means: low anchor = 8.31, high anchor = 13.1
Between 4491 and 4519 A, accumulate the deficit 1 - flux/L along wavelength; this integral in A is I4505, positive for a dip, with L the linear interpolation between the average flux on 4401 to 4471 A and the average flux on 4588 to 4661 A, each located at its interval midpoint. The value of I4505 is -3.9 A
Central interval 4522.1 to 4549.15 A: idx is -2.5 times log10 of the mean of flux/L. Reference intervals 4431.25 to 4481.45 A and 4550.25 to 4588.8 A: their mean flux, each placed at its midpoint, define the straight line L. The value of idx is 0.10 mag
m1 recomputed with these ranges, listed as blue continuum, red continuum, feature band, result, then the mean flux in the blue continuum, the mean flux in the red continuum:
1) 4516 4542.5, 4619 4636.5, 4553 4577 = -3.39 A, 11.6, 13.6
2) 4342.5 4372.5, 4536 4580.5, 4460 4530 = -0.62 A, 7.6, 13.2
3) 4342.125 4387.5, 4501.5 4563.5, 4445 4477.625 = 1.01 A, 7.77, 12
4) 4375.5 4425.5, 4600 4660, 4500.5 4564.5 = -4.87 A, 8.12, 13.4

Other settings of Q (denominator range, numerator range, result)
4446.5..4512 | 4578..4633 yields 1.25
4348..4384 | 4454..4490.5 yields 1.34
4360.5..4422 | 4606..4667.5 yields 1.68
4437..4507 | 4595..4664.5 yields 1.26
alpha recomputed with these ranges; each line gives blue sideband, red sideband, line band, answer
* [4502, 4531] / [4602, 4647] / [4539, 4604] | -2.1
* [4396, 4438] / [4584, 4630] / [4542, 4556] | 0.2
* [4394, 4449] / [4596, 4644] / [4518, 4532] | -0.6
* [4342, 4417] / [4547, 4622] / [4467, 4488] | -0.9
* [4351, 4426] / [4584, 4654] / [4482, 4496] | -2.5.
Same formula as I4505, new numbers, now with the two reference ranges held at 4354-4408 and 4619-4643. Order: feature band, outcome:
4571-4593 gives -2.2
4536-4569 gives -3.2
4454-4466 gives 0.9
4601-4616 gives -1.7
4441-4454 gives -1.3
